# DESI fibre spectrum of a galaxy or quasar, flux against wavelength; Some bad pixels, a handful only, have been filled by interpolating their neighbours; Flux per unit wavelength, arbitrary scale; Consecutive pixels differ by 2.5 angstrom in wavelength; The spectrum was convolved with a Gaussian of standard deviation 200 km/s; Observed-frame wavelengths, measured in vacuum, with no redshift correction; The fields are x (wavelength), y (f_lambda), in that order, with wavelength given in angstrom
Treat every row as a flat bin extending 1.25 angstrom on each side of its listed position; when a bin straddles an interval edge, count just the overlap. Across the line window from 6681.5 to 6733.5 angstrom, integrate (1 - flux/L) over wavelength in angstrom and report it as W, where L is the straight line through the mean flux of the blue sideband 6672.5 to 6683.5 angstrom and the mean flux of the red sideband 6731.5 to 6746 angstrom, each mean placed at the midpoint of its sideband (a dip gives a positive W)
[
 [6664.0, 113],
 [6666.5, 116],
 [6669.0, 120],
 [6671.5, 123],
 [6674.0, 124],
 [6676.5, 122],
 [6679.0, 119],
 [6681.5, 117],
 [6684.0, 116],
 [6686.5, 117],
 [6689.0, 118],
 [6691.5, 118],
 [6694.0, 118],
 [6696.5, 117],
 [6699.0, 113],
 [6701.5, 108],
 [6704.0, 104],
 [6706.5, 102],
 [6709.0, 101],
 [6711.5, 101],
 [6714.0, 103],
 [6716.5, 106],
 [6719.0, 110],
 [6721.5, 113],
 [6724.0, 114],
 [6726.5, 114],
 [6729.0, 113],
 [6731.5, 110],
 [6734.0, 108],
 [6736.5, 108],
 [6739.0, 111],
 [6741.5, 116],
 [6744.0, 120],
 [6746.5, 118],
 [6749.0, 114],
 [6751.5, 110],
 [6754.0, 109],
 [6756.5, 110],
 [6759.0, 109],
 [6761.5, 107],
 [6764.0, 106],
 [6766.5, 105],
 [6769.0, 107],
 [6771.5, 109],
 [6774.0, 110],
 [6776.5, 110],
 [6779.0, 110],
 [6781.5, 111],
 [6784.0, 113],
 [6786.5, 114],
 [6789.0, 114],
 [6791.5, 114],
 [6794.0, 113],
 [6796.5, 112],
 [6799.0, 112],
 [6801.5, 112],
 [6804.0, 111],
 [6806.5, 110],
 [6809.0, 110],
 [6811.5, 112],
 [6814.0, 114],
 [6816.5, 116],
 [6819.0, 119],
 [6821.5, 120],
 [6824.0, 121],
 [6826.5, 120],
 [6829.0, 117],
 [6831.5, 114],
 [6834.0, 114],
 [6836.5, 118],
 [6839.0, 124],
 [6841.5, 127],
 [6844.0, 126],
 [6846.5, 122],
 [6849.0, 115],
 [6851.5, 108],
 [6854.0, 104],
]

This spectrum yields 2.53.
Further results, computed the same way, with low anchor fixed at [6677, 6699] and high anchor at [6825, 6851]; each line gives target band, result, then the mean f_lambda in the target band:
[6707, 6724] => 1.7 angstrom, 106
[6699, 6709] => 1.1 angstrom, 105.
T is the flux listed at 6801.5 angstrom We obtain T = 112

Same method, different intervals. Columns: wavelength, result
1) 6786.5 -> 114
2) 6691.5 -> 118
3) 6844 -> 126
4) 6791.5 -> 114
